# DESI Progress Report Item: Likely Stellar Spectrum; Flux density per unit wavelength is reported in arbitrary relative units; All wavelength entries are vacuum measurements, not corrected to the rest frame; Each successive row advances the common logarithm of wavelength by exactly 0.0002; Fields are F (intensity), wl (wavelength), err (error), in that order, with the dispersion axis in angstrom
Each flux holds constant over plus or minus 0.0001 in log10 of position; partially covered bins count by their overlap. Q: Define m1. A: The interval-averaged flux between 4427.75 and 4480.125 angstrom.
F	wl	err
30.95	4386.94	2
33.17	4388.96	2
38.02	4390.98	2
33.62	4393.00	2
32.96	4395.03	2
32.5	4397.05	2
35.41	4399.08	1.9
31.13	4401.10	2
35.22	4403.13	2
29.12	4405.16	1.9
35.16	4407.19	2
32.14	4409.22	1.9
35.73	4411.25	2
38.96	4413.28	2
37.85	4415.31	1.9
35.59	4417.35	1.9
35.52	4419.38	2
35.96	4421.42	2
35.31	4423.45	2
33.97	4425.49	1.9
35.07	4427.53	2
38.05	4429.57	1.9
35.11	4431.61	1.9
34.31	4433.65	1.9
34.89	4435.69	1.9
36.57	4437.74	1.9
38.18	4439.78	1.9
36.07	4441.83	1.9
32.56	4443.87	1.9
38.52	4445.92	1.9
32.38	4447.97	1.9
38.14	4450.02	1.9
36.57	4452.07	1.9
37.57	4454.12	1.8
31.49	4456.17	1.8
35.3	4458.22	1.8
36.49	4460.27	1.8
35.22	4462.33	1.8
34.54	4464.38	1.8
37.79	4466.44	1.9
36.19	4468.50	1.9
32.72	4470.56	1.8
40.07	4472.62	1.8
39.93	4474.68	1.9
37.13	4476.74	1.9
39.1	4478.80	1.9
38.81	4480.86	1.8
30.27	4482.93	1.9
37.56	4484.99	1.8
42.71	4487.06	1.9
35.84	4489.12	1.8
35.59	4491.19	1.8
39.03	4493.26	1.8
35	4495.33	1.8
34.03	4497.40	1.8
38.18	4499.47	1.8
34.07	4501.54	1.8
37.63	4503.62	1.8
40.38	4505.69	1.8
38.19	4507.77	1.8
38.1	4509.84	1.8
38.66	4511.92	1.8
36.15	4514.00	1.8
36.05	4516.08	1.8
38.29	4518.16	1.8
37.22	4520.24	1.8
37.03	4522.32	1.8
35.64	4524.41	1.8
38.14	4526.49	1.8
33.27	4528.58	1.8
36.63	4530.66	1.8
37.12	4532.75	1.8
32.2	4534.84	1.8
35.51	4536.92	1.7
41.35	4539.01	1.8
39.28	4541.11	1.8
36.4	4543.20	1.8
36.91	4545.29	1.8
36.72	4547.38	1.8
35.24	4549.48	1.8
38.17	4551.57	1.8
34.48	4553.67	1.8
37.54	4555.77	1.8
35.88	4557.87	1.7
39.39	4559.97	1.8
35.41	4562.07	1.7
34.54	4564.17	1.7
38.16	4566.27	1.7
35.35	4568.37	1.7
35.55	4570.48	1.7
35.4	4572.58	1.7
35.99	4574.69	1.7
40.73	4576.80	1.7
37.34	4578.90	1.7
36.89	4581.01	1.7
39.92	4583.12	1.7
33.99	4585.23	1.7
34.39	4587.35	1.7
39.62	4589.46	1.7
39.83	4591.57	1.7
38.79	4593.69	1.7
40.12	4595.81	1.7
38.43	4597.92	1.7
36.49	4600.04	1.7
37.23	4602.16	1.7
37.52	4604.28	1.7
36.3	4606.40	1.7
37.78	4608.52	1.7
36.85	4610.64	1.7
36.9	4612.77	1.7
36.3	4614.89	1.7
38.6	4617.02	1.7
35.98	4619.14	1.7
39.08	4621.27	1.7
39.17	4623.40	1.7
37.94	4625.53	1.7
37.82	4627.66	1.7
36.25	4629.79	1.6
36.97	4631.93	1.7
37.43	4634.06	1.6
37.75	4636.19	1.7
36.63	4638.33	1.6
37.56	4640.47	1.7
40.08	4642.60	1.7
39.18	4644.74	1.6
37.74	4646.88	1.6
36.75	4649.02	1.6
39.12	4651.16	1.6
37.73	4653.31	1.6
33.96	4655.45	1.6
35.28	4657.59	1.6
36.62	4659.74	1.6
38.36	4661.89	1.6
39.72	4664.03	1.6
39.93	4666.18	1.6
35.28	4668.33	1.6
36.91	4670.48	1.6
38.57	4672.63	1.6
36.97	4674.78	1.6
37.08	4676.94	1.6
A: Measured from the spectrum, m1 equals 36.2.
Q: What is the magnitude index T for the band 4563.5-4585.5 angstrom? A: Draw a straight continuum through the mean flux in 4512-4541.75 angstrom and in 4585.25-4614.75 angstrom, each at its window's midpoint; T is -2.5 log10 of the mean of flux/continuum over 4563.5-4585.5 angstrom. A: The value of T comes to 0.01 mag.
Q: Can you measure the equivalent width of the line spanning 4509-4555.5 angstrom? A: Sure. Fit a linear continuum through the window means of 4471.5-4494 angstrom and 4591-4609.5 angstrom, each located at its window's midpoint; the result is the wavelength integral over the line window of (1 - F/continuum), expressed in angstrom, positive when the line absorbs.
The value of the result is 1.4 angstrom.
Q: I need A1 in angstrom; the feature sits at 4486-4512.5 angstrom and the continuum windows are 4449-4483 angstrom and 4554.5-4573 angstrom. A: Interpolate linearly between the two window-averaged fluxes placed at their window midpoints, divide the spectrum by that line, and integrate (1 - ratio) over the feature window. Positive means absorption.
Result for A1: -0.7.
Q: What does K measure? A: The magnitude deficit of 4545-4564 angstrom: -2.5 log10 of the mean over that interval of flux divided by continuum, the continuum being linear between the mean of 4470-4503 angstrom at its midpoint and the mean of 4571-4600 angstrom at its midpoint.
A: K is 0.03 mag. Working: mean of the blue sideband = 36.9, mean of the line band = 36.5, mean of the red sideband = 37.7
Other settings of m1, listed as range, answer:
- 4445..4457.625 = 35.7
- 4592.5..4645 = 37.7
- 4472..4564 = 37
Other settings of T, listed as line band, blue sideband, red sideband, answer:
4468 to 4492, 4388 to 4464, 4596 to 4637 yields -0.04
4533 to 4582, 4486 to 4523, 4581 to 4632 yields 0.02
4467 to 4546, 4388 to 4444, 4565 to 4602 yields -0.02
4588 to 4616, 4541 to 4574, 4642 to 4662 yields -0.03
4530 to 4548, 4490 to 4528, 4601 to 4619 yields 0.00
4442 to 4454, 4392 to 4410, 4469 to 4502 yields -0.02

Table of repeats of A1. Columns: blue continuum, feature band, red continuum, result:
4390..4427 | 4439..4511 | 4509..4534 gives -1.4 angstrom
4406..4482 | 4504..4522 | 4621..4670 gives -0.6 angstrom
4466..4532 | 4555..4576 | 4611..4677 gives 0.5 angstrom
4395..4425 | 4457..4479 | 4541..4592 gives -0.7 angstrom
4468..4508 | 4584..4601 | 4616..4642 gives -0.1 angstrom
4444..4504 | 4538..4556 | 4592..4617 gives -0.1 angstrom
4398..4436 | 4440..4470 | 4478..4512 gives 0.3 angstrom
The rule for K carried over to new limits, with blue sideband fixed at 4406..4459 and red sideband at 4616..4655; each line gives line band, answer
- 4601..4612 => 0.011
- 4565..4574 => 0.031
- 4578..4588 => 0.021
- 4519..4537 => 0.022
